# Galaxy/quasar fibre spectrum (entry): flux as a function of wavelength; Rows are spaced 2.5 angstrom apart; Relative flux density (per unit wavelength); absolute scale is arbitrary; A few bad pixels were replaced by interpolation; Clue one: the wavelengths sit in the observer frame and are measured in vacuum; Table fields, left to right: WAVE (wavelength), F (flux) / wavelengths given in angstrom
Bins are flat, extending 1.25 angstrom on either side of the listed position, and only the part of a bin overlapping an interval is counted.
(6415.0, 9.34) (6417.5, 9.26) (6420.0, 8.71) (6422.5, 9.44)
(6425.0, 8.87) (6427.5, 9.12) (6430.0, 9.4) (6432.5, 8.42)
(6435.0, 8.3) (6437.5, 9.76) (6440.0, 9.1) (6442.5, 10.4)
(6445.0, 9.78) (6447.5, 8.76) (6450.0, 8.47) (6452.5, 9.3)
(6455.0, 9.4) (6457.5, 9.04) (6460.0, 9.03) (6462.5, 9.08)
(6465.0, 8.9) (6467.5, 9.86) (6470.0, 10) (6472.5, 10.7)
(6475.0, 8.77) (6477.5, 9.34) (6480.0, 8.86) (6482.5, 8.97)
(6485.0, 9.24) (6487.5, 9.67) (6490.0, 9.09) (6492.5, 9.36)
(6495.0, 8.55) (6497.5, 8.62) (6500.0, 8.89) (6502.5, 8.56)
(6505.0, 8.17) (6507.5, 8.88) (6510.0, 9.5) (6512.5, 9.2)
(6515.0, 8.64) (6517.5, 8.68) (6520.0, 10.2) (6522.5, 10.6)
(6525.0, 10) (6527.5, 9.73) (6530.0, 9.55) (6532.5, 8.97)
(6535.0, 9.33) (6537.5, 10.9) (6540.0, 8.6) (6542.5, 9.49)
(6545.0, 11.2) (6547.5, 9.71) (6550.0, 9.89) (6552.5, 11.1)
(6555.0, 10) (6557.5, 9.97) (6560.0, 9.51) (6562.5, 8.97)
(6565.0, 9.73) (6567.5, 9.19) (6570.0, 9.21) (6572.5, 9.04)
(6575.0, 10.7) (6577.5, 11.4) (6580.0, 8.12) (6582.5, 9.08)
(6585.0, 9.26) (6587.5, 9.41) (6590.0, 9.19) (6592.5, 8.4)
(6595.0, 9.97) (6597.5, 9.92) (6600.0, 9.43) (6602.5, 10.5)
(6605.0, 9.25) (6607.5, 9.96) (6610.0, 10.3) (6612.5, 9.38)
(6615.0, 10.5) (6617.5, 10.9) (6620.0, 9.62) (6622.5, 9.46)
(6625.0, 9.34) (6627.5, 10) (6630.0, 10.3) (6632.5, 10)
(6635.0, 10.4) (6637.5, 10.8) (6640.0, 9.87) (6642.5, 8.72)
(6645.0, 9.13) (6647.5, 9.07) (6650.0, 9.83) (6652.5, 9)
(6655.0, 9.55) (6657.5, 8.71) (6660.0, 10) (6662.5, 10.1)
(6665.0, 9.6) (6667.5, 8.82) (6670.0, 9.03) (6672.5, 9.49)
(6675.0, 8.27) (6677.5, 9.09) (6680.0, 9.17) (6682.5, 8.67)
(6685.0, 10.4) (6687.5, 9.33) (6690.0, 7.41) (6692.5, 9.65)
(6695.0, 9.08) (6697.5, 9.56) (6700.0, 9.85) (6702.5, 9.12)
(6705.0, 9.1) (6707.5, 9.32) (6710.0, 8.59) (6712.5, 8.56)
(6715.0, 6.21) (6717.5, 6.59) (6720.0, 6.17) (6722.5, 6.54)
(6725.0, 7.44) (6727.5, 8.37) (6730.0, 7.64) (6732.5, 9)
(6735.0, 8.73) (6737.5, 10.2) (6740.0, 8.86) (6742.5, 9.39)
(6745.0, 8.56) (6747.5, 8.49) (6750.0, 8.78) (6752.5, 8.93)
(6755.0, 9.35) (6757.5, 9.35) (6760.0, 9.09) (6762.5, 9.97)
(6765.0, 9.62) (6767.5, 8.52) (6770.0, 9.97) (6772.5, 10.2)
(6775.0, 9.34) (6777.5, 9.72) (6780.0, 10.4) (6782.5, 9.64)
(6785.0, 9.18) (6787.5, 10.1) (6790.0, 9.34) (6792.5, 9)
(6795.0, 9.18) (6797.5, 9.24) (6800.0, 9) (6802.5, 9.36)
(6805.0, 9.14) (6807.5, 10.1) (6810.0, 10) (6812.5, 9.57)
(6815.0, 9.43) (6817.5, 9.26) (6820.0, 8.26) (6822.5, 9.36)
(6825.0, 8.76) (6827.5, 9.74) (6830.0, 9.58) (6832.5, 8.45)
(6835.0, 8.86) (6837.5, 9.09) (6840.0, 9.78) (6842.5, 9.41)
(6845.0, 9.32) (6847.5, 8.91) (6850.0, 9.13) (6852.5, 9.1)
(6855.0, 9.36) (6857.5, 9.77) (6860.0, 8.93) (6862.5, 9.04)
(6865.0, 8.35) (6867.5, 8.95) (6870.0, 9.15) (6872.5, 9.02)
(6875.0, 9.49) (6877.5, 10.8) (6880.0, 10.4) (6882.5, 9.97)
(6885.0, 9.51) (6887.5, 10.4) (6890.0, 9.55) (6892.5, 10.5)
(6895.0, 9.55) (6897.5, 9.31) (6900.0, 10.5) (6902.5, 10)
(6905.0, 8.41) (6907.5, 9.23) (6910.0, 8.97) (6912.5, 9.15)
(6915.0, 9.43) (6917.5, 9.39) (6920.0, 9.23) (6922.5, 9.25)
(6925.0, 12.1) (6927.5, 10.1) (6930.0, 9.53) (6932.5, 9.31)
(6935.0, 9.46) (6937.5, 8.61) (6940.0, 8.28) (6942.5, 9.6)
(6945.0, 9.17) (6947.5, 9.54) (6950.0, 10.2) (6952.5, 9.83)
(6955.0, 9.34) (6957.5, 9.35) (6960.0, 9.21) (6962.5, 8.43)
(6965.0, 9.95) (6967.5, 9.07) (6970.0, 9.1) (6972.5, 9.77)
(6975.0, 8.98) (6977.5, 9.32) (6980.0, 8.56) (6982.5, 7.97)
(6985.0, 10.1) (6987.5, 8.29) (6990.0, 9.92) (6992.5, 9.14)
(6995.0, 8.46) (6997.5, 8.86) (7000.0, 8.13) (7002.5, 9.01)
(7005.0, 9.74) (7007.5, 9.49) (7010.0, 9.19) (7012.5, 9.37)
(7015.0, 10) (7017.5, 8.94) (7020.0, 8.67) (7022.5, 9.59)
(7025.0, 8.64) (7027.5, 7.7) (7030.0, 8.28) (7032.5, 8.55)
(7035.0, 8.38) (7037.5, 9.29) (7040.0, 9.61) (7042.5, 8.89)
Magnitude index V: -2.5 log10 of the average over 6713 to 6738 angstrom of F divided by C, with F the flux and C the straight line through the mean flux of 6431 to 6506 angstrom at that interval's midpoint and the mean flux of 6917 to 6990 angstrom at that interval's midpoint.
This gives 0.21 mag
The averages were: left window 9.15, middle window 7.64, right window 9.36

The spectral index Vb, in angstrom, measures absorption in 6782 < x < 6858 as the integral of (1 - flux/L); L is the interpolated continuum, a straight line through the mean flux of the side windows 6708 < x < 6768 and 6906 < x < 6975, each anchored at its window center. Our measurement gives -3.8 angstrom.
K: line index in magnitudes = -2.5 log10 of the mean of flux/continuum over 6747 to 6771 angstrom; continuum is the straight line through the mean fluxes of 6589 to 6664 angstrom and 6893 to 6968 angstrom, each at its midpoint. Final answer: 0.04 mag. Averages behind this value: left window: 9.72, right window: 9.46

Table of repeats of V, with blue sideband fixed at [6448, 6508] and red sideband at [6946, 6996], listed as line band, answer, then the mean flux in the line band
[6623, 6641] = -0.10 mag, 10.1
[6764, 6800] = -0.04 mag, 9.51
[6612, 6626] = -0.09 mag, 9.9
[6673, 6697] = 0.01 mag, 9.04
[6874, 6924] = -0.05 mag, 9.67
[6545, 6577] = -0.08 mag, 9.85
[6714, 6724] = 0.39 mag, 6.41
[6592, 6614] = -0.07 mag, 9.73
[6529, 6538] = -0.05 mag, 9.59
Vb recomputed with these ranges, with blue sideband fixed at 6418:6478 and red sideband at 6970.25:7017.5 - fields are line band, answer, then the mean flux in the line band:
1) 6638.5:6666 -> -0.68 angstrom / 9.43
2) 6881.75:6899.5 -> -1.37 angstrom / 9.85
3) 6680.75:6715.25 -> 0.71 angstrom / 9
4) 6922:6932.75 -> -1.23 angstrom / 10.2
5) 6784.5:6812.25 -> -0.81 angstrom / 9.43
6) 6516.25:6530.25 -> -0.88 angstrom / 9.81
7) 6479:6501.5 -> 0.52 angstrom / 9.02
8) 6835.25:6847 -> -0.21 angstrom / 9.32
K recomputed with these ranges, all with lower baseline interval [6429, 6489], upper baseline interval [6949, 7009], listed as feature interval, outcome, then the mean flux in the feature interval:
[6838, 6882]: -0.019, 9.35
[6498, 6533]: 0.002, 9.25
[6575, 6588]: -0.038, 9.58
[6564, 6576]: -0.034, 9.55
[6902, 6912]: 0.011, 9.09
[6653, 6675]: -0.012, 9.33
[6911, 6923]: -0.012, 9.29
